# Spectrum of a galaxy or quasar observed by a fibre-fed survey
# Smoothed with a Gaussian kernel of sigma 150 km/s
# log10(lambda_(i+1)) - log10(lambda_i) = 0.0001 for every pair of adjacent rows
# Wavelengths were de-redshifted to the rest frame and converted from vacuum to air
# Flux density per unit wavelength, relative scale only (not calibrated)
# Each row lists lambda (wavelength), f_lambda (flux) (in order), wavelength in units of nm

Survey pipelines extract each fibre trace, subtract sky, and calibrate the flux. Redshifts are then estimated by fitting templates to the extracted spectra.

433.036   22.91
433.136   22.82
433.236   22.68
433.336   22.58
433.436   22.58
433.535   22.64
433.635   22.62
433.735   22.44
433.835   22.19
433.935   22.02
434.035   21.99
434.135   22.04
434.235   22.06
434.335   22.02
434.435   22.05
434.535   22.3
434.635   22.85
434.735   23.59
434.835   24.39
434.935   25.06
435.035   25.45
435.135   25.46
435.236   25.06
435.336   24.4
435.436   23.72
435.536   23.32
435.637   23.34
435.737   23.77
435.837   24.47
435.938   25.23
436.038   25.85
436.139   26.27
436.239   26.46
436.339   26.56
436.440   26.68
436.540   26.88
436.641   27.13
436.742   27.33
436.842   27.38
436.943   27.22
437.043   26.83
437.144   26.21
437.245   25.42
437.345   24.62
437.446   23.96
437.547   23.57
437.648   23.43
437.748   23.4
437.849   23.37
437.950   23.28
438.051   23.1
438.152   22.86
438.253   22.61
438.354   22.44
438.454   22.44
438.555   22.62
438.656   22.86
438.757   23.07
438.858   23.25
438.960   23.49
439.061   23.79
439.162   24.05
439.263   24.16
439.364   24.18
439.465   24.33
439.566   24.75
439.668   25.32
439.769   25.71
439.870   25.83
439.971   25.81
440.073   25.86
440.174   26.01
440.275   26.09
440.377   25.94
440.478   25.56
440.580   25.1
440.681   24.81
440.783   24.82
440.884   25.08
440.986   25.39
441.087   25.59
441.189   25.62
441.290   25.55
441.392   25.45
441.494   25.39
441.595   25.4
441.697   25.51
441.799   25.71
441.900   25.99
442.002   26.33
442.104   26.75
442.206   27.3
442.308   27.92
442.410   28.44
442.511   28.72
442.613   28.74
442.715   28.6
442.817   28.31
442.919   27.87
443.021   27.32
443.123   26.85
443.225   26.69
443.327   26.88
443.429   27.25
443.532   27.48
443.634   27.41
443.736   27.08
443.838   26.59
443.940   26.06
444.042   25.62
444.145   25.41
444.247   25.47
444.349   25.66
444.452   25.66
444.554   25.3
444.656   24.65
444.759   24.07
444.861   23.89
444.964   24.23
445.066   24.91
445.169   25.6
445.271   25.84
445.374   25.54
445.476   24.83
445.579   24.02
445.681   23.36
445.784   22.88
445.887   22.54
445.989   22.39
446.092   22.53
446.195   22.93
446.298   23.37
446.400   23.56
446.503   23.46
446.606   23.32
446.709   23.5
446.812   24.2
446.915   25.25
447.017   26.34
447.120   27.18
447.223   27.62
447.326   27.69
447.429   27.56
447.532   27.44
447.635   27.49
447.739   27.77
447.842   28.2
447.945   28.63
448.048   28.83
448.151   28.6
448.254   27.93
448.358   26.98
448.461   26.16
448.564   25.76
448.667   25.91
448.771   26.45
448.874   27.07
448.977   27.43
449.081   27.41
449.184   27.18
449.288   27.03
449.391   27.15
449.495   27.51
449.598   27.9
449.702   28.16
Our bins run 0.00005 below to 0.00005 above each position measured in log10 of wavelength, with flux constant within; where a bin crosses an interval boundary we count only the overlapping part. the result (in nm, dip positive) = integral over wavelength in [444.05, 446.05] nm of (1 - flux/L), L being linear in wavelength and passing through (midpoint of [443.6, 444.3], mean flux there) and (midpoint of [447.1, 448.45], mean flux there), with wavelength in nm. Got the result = 0.16 nm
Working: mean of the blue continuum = 26.2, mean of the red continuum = 27.8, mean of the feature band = 24.5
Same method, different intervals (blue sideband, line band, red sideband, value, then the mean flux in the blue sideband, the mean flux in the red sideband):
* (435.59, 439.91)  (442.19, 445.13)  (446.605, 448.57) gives -0.061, 24.6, 26.9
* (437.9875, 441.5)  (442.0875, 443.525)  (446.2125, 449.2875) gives -0.139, 24.5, 26.5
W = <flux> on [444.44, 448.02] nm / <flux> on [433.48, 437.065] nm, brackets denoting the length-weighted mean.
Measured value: 1.0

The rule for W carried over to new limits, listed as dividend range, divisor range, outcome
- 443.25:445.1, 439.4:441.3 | 1.01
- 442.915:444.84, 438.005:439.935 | 1.10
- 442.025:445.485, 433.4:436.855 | 1.09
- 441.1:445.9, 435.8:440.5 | 1.05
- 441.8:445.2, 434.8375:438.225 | 1.06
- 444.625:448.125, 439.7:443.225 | 0.96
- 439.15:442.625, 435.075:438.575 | 1.04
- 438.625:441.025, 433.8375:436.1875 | 1.05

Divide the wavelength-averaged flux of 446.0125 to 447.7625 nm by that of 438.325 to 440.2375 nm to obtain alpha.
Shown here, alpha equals 1.0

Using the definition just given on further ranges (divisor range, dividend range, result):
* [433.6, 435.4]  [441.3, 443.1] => 1.16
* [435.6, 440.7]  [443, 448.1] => 1.03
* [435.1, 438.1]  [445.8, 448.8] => 1.03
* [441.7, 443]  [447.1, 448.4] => 1.01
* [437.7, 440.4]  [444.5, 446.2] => 1.00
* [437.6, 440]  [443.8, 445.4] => 1.06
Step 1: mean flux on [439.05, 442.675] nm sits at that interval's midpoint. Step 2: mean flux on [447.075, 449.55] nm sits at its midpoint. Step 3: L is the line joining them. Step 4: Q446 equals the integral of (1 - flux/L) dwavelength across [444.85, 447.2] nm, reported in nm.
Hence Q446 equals 0.23 nm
